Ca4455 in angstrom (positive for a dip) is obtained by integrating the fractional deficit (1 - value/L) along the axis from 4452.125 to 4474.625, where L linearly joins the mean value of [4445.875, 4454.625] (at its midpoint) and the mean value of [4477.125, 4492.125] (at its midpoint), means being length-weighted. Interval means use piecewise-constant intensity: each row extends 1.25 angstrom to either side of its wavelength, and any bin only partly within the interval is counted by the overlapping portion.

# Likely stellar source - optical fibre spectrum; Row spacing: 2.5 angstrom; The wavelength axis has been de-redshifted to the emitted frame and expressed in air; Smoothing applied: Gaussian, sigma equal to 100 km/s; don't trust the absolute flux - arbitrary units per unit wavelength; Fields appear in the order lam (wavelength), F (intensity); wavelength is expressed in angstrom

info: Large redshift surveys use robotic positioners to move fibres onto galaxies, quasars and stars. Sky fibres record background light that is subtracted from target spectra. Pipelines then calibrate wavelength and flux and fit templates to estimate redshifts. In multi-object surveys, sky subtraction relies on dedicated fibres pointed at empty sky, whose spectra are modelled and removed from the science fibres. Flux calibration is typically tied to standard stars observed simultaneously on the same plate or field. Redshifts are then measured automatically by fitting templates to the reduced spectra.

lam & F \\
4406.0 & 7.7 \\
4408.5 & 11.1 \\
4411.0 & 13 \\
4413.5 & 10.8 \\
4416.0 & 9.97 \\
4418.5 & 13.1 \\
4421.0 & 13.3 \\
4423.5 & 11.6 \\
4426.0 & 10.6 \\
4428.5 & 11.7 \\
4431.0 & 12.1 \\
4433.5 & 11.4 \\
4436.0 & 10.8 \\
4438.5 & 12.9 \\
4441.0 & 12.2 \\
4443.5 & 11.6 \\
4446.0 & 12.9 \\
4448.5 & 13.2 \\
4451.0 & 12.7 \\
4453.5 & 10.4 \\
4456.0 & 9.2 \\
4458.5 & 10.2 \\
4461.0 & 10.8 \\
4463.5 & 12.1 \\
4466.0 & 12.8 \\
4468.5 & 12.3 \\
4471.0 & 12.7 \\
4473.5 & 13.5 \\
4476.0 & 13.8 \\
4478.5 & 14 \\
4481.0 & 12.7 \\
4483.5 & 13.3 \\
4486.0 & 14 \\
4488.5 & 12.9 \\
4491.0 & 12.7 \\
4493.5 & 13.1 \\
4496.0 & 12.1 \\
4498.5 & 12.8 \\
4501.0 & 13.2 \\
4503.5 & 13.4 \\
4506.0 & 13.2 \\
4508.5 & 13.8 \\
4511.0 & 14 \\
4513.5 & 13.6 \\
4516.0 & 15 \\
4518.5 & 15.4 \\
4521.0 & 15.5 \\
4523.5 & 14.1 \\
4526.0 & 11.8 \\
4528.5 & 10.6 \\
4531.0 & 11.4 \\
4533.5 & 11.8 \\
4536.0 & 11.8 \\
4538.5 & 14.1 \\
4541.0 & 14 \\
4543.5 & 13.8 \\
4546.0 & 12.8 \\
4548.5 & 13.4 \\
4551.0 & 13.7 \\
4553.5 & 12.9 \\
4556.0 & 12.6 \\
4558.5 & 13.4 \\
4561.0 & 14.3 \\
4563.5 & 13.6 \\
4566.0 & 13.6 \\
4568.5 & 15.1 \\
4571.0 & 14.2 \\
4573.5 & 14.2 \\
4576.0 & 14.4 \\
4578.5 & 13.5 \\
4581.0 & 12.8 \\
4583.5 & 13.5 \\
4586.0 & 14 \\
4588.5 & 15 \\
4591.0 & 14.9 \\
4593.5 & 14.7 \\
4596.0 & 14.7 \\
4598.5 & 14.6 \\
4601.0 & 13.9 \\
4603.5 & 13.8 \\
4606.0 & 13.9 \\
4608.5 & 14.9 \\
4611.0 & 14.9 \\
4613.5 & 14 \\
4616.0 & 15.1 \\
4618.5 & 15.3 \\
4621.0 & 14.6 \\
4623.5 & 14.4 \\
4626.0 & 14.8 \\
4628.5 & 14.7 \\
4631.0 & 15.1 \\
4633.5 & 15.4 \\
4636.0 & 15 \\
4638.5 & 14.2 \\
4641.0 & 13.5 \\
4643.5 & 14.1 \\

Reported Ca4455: 2.0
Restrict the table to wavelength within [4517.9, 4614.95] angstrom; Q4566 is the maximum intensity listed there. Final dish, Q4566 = 15.5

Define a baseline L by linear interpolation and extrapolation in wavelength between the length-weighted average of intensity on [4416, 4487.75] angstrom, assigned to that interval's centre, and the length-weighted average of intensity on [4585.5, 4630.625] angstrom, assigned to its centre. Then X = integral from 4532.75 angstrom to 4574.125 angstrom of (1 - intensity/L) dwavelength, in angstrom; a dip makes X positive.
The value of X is 0.8 angstrom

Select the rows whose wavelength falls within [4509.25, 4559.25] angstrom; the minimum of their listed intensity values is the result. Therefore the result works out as 10.6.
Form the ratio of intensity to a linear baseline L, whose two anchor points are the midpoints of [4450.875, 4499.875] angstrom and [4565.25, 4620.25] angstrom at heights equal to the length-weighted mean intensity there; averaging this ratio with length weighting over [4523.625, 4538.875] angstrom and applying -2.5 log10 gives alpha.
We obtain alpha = 0.12 mag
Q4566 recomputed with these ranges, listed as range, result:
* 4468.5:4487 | 14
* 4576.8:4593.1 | 15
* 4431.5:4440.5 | 12.9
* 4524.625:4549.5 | 14.1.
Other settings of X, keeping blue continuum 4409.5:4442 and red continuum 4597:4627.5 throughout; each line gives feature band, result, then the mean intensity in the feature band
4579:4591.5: 0.2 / 14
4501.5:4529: -1.3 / 13.7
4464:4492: -1.3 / 13.1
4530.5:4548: 0.7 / 12.9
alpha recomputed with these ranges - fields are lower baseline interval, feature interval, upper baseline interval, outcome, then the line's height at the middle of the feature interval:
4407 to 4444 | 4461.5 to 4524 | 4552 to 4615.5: -0.056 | 12.7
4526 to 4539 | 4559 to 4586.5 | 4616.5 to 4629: -0.063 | 13.1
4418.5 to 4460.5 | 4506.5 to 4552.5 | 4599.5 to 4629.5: -0.018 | 13.2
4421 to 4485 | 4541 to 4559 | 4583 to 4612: 0.030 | 13.7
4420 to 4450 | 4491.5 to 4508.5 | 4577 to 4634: -0.006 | 12.9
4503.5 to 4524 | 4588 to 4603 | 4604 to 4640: 0.002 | 14.6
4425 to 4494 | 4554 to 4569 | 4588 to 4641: 0.012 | 13.8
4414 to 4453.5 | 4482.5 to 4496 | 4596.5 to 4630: -0.030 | 12.7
